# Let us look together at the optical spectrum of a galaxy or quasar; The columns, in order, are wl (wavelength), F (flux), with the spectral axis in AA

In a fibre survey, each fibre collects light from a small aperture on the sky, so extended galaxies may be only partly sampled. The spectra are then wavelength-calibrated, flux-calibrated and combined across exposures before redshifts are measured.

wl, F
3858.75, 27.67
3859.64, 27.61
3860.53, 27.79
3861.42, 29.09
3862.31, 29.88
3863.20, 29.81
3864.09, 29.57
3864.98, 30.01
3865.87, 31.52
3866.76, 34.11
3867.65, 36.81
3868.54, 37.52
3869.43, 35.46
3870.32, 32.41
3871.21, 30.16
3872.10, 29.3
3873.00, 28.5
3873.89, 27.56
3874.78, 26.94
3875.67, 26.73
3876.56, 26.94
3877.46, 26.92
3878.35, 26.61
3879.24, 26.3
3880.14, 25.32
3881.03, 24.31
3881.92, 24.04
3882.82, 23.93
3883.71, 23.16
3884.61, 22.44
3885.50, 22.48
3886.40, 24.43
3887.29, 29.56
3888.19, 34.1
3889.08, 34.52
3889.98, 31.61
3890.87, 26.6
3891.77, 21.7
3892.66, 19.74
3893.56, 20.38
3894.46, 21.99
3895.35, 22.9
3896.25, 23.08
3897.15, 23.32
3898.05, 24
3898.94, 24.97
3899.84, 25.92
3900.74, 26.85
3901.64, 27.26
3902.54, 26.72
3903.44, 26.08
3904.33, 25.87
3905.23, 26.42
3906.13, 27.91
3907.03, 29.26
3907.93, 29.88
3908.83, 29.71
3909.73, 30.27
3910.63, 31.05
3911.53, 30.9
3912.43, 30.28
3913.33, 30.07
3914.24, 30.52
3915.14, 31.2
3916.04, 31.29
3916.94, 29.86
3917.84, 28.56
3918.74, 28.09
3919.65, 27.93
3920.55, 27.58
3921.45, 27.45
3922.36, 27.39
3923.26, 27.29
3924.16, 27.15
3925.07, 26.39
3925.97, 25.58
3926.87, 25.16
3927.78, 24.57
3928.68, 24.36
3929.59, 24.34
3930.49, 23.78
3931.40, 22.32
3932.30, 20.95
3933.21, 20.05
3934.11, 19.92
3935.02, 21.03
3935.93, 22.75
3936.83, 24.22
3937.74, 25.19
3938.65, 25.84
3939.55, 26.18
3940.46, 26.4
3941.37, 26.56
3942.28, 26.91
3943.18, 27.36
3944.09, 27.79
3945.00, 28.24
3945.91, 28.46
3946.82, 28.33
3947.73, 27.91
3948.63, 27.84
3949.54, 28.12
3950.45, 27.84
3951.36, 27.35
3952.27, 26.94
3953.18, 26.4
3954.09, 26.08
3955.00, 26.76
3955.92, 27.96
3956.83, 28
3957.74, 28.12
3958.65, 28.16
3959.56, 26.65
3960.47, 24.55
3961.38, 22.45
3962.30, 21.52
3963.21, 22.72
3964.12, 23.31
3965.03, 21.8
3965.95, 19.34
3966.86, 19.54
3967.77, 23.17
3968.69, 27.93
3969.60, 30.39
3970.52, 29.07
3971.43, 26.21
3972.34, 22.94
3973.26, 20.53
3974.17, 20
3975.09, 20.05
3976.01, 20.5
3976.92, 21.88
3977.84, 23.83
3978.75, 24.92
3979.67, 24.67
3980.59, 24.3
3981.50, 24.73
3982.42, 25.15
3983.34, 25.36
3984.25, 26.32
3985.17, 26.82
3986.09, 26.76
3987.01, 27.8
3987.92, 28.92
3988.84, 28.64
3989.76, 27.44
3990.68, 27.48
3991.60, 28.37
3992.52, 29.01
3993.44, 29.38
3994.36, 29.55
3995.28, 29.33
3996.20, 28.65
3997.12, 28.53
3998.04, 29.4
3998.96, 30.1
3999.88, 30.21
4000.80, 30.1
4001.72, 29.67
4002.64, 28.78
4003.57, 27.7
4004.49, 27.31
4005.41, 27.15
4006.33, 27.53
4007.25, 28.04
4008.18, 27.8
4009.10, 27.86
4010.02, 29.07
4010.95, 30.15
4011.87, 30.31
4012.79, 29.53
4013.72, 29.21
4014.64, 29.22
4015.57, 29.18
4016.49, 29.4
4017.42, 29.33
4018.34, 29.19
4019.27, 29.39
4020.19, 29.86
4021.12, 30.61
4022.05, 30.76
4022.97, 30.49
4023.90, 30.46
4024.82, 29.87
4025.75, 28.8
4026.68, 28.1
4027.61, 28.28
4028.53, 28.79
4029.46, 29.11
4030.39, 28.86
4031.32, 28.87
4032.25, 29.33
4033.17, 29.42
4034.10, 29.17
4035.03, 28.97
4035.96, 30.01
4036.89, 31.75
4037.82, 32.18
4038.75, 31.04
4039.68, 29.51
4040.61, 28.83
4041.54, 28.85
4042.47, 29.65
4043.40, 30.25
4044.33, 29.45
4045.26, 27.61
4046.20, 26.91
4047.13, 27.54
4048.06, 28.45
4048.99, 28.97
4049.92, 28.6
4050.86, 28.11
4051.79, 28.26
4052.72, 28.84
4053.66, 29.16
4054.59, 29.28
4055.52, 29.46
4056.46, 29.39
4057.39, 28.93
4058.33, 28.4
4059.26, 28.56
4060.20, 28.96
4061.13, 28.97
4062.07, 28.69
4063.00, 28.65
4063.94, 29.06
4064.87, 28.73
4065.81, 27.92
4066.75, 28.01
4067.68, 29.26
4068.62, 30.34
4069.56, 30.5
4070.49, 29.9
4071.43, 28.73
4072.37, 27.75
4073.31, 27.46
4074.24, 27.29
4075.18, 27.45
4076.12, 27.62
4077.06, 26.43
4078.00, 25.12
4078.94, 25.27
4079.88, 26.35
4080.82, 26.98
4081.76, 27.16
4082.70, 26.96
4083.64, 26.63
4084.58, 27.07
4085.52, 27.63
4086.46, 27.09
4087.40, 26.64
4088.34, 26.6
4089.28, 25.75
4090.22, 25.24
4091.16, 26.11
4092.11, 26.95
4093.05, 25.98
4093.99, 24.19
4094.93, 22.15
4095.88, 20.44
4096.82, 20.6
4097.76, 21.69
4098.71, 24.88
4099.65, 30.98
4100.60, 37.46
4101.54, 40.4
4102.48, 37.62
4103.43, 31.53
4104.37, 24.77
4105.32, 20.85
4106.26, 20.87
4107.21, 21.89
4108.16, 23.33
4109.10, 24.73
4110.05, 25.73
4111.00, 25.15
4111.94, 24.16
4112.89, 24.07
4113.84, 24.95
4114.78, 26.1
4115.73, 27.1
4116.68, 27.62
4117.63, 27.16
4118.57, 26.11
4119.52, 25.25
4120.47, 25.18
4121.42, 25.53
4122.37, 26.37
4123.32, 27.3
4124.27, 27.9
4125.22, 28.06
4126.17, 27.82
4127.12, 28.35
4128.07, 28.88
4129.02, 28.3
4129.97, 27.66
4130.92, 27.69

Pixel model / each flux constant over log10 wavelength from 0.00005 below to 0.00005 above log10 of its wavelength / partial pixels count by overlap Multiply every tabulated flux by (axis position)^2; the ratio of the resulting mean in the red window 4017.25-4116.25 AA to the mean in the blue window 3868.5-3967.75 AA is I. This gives 1.14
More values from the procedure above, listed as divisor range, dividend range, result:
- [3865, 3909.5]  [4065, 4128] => 1.09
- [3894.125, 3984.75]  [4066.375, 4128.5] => 1.12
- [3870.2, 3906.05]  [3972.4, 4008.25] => 1.08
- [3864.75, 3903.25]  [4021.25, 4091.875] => 1.14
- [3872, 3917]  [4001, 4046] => 1.16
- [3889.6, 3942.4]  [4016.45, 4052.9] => 1.19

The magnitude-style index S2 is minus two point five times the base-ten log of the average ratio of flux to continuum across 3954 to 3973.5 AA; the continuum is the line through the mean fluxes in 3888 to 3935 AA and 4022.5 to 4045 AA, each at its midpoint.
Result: 0.121 mag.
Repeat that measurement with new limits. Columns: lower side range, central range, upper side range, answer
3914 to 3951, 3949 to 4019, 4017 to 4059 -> 0.042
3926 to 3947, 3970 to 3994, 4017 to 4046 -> 0.068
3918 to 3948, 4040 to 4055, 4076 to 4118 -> -0.103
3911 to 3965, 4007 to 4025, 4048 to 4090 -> -0.082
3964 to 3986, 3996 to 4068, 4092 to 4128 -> -0.167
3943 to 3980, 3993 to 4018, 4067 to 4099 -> -0.133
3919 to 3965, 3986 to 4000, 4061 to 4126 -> -0.105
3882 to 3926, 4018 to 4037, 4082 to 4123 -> -0.114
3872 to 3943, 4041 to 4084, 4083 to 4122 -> -0.082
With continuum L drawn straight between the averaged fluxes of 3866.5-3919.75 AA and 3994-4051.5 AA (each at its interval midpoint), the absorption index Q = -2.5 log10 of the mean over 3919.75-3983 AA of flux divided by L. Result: 0.13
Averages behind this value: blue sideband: 27.7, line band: 25.1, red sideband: 29.2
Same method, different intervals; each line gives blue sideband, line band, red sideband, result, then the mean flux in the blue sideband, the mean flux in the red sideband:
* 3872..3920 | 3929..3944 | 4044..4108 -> 0.13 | 26.9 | 27.6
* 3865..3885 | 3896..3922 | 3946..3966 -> -0.02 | 28.5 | 26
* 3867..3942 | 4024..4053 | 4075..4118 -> -0.10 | 26.8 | 26.3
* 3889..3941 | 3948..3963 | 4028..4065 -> 0.02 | 26.2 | 29.1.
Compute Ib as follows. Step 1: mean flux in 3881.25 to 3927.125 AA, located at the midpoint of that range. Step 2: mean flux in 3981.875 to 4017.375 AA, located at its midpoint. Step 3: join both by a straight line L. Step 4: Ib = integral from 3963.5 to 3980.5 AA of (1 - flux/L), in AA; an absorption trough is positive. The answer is 2.8 AA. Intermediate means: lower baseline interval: 27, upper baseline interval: 28.5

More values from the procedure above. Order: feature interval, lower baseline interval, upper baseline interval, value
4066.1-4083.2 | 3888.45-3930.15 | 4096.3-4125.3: -0.7 AA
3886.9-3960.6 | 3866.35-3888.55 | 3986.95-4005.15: 4.5 AA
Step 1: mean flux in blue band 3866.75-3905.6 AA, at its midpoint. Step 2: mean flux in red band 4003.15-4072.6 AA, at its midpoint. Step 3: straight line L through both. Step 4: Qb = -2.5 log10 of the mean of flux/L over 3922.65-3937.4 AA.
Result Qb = 0.16 mag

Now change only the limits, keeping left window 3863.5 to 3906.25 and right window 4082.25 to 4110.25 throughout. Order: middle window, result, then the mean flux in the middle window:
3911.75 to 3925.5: -0.066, 28.8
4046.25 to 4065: -0.084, 28.7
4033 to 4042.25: -0.128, 30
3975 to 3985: 0.121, 24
